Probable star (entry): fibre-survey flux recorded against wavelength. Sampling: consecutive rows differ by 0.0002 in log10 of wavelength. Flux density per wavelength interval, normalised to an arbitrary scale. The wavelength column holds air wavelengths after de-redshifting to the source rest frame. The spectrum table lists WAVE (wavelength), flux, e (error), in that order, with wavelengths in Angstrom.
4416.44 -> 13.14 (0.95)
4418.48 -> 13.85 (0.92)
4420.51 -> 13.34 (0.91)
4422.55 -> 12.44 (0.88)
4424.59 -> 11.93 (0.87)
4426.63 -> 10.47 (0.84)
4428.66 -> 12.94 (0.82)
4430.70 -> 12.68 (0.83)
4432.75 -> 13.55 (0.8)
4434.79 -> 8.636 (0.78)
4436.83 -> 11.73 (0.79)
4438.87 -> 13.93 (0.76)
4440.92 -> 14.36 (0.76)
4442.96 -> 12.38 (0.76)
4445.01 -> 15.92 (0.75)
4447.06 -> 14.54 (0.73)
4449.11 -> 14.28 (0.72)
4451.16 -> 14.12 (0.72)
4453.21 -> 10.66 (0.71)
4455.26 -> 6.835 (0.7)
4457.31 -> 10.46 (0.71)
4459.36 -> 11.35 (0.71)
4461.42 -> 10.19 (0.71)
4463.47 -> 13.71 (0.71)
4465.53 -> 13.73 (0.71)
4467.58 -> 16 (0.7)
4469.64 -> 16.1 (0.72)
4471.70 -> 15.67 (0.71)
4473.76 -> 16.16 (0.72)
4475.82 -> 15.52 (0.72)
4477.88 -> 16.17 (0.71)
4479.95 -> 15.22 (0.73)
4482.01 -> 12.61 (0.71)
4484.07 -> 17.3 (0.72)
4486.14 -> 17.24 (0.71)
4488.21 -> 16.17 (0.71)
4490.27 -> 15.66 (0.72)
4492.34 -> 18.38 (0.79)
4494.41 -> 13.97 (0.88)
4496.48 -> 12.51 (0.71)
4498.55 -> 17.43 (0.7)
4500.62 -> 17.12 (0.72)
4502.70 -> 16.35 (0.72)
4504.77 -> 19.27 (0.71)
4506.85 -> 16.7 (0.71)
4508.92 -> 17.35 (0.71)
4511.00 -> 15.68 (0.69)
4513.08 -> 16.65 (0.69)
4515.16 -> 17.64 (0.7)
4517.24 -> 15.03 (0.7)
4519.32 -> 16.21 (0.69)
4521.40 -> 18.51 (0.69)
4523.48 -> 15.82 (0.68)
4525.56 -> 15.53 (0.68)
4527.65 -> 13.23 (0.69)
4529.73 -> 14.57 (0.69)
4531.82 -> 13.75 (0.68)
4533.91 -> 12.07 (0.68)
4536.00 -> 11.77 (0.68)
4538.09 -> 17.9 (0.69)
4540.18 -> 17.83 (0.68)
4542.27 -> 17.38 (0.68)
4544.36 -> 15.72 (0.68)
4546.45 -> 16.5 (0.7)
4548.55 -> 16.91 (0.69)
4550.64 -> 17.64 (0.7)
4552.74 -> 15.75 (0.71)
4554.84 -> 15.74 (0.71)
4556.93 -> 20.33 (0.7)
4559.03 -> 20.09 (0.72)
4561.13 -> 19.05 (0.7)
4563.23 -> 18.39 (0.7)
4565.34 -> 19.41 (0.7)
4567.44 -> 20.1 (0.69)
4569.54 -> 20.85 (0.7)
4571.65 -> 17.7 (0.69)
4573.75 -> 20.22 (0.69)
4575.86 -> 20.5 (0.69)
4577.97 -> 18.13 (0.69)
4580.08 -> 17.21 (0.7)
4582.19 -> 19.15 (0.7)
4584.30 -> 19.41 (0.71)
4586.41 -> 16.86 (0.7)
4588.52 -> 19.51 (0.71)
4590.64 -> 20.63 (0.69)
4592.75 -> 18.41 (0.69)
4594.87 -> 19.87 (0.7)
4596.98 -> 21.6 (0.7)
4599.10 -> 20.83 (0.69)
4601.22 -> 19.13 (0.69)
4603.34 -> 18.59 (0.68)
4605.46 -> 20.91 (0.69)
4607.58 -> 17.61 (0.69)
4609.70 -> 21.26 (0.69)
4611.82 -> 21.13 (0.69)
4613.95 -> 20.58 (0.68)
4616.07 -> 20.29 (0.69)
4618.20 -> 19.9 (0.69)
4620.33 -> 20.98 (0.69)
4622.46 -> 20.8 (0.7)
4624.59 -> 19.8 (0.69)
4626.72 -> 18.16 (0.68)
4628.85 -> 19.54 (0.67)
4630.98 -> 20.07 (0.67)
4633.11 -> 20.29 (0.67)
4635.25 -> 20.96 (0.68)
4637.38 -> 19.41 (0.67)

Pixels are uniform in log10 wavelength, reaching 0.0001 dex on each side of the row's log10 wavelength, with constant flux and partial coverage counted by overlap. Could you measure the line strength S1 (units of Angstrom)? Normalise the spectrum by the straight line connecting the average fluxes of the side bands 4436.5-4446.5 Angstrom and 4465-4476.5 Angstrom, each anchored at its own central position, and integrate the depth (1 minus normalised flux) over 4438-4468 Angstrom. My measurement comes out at 3.58 Angstrom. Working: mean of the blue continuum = 13.8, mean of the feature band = 12.8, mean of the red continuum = 15.6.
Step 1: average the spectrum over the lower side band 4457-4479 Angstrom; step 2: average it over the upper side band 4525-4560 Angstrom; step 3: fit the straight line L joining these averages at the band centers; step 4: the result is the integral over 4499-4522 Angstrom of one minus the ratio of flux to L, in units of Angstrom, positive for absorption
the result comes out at -2.5 Angstrom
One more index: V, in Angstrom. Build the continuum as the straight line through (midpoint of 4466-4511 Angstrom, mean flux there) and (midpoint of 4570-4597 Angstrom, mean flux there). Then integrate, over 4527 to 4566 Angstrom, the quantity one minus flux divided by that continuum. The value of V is 3.1 Angstrom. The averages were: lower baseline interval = 16.1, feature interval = 16.5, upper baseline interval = 19.1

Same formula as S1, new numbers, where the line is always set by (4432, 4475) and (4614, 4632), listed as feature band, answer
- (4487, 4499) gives -0.77 Angstrom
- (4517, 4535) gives 1.18 Angstrom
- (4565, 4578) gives -1.31 Angstrom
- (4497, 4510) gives -1.77 Angstrom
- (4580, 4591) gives -0.22 Angstrom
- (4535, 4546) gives 0.31 Angstrom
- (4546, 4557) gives 0.11 Angstrom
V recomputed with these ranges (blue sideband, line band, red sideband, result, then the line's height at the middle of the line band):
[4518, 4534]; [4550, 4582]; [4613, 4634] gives -3.0 Angstrom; 17.1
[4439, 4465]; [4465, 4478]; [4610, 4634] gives -2.2 Angstrom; 13.4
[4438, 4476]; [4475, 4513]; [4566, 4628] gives -2.8 Angstrom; 15.1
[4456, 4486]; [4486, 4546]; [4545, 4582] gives 1.2 Angstrom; 16.3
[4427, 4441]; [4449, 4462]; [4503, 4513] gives 2.6 Angstrom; 13.7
